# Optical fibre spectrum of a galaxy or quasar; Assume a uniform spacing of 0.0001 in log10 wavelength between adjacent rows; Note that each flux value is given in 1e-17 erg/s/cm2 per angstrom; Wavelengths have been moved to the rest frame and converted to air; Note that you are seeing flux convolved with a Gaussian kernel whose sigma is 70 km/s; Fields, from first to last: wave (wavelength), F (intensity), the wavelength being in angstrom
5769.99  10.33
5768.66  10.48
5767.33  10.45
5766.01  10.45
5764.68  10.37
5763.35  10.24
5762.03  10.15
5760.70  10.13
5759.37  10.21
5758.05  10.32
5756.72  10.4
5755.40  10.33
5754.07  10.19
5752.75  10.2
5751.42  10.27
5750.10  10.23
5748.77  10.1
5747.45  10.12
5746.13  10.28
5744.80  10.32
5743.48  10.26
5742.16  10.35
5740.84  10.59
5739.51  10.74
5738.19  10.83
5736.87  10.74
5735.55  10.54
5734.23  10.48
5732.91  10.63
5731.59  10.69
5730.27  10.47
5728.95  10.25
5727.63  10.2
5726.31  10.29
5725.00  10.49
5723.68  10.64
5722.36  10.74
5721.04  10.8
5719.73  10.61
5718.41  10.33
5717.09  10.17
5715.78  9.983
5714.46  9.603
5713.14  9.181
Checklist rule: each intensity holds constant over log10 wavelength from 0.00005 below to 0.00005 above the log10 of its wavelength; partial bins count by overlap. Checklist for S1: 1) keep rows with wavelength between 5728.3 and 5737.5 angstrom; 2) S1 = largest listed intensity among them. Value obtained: 10.74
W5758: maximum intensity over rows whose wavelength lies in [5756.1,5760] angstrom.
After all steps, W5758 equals 10.4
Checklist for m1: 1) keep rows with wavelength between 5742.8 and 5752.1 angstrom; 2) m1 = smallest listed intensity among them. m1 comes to 10.1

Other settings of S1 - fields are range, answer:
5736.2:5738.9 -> 10.83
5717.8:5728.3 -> 10.8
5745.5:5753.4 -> 10.28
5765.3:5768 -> 10.45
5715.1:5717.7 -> 10.17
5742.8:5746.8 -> 10.32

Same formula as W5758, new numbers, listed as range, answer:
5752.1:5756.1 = 10.33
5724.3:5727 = 10.49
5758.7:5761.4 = 10.21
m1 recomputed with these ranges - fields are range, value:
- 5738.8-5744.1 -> 10.26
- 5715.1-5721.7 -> 9.983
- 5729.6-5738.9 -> 10.47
